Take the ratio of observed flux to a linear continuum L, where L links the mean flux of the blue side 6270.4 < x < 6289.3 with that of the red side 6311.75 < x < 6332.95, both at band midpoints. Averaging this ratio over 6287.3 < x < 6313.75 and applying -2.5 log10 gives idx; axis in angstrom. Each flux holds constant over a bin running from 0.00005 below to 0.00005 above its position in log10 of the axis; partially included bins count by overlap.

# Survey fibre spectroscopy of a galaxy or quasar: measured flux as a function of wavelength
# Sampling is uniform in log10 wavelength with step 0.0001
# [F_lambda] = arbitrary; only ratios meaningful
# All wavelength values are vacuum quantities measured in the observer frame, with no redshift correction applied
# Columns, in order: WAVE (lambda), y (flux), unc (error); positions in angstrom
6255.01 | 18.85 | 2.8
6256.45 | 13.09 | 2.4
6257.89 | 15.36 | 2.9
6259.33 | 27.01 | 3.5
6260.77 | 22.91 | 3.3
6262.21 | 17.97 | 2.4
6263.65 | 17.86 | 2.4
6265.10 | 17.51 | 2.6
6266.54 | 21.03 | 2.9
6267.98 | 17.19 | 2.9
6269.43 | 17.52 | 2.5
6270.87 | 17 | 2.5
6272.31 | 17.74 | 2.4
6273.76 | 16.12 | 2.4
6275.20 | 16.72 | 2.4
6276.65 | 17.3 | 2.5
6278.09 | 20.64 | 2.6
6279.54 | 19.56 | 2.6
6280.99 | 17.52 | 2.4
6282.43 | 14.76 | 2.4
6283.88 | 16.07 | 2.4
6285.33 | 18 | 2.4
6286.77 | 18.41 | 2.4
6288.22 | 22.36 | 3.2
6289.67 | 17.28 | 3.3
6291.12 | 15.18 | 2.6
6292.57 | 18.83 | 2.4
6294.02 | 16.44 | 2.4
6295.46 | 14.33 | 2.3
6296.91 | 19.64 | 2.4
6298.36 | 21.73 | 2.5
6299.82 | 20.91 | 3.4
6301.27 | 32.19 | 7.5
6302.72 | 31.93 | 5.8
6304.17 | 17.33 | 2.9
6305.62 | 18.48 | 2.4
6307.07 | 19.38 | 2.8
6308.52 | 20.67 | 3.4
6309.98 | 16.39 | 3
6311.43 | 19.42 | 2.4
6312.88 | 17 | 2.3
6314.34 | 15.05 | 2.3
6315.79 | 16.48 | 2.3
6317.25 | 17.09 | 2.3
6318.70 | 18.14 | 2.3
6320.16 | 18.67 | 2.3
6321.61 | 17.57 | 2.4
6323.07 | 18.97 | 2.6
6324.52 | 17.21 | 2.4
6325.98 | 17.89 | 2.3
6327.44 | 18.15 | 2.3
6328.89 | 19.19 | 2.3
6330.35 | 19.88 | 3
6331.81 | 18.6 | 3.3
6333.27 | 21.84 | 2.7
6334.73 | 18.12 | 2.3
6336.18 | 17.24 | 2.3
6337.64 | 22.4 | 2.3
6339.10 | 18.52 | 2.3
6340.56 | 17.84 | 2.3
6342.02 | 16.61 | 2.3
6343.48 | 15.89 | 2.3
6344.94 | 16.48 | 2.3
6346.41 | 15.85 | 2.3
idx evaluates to -0.12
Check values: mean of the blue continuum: 17.9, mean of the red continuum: 18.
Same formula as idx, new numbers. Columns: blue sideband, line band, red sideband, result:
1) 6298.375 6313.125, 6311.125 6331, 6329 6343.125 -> 0.13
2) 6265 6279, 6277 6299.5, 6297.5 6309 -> 0.13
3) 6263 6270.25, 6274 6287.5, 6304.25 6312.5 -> 0.05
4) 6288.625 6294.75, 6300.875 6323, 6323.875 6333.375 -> -0.09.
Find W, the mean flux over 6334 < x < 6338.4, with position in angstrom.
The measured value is 19.3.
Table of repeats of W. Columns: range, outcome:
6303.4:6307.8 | 18.6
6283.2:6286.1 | 17.1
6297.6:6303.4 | 26.6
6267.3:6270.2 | 17.3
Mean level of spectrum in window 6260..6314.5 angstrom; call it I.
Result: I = 18.9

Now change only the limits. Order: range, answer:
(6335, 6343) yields 18.4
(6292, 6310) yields 20.8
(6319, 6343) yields 18.6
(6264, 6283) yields 17.8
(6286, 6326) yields 19.1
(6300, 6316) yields 20.5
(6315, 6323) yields 17.7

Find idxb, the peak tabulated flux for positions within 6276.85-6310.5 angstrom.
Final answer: 32.19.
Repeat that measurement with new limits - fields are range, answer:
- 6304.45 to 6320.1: 20.67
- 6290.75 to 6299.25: 21.73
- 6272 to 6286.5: 20.64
